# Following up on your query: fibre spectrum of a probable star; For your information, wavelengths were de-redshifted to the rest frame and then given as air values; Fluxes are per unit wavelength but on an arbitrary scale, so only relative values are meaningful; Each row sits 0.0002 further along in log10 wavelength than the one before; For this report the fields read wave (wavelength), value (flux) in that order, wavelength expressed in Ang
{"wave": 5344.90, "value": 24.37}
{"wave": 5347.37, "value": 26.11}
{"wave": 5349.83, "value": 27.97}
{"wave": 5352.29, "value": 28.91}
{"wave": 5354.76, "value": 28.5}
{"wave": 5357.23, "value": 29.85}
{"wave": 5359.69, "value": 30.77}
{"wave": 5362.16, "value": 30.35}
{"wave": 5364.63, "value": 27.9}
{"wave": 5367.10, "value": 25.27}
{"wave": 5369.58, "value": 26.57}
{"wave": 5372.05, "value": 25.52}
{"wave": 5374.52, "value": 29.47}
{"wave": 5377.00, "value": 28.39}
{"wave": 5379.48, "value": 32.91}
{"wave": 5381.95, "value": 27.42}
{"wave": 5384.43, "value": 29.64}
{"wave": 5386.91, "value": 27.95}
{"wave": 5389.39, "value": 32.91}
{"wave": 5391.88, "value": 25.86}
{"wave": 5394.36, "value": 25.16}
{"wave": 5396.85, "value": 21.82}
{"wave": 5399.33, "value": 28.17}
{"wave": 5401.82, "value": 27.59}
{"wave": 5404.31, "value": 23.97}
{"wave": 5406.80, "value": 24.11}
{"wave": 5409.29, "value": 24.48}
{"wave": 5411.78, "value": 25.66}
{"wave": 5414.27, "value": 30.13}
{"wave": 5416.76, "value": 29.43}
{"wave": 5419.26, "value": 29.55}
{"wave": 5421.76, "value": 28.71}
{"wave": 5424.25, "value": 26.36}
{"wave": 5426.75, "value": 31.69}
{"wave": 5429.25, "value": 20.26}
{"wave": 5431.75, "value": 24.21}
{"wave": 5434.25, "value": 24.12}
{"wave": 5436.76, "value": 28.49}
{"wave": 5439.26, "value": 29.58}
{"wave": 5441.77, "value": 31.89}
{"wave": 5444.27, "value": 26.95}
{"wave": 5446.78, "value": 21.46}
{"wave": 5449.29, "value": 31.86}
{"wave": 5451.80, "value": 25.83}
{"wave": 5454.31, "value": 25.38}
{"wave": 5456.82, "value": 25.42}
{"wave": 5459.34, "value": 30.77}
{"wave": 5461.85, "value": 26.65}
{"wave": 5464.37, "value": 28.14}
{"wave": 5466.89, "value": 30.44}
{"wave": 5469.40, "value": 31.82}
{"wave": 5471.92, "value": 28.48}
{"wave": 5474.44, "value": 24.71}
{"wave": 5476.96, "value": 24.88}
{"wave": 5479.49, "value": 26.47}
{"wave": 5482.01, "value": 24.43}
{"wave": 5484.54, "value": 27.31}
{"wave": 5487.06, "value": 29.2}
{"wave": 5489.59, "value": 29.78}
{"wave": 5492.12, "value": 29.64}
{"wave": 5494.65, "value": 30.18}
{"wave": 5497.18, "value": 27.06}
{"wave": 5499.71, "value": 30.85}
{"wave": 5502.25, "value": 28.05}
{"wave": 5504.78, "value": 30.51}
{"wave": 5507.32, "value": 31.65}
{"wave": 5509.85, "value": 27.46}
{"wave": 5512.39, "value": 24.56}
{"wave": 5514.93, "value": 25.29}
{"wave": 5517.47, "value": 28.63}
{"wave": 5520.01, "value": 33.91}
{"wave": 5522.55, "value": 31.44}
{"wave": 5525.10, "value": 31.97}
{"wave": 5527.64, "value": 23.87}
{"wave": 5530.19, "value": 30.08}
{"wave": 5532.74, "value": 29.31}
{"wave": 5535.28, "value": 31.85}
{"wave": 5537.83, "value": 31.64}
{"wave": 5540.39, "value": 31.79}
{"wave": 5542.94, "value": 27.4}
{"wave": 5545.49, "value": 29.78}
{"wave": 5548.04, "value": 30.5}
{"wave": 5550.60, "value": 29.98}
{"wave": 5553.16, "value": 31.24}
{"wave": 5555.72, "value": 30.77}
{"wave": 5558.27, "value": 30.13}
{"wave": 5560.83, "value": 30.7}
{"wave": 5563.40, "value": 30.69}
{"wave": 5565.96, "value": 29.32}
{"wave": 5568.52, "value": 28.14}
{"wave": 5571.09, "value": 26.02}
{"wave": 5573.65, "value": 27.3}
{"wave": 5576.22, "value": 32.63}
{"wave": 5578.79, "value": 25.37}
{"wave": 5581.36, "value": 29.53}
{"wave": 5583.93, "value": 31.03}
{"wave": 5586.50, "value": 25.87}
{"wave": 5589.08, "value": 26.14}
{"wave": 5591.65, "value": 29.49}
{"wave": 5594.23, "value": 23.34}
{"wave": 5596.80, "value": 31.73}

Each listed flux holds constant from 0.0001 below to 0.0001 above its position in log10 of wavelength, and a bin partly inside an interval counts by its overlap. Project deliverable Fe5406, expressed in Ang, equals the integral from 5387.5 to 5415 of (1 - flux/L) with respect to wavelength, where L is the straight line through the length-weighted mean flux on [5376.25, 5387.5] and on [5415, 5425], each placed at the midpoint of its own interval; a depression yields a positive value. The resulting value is 2.6 Ang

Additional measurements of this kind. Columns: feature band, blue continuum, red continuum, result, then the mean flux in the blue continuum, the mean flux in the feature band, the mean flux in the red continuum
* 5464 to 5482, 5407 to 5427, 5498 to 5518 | 0.4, 27.9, 27.6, 28.3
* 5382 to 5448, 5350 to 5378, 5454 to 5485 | 2.1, 28.3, 26.9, 27.4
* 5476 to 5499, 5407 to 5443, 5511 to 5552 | 0.7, 27.4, 27.8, 29.5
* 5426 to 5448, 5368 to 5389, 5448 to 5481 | 1.3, 28.6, 26.4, 27.7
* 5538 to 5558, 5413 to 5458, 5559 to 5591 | -1.4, 27.3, 30.3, 28.6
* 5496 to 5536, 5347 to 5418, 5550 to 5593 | -0.7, 27.7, 29.1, 29.1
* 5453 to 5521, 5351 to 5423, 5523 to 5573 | 1.9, 27.8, 28.2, 29.7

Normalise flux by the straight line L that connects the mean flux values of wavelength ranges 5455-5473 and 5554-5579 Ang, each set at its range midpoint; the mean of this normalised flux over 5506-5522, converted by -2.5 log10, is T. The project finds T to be 0.01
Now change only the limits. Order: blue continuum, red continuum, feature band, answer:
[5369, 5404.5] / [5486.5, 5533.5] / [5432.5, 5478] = 0.035 mag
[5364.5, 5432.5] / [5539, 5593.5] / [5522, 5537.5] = -0.039 mag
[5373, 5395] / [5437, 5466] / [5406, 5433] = 0.057 mag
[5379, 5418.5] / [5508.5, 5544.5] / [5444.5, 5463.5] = 0.052 mag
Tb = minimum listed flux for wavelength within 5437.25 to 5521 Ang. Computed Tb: 21.46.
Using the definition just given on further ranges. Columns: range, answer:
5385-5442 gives 20.26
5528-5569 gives 27.4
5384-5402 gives 21.82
